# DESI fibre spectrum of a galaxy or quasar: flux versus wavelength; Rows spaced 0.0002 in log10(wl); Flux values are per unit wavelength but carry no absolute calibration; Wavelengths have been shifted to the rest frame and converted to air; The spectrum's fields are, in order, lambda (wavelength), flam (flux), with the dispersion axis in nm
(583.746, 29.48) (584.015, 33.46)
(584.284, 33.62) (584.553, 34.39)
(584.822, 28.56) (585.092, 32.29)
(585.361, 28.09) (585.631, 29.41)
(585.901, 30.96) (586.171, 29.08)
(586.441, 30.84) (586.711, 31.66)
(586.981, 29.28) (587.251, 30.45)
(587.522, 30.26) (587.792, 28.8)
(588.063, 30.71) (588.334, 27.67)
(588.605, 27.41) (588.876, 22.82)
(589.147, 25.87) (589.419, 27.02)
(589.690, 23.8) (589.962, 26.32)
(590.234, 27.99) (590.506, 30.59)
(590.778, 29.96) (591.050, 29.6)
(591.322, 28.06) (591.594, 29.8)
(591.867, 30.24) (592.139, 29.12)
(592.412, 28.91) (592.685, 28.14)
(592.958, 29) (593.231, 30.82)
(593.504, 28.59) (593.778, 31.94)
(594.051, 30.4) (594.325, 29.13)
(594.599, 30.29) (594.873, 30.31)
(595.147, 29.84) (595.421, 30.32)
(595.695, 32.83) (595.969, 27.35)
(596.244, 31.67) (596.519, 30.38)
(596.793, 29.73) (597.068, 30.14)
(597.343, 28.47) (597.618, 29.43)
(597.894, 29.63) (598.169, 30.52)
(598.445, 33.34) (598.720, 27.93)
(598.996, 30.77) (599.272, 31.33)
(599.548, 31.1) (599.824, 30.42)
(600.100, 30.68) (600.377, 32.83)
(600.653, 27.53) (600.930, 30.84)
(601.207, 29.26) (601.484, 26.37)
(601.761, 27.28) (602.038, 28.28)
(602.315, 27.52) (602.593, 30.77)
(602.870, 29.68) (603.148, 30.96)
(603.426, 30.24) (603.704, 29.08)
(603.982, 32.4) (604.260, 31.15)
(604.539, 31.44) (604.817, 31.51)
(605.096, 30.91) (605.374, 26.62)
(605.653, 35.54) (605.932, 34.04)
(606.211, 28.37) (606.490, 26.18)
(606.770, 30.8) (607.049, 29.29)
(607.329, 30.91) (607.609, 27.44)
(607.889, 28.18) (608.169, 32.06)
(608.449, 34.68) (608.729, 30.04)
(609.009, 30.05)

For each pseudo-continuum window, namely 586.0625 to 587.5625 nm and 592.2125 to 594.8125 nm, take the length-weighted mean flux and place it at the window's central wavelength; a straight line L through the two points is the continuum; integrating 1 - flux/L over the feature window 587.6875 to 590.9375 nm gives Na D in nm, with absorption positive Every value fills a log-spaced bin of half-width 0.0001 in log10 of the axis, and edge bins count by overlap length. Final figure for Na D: 0.29 nm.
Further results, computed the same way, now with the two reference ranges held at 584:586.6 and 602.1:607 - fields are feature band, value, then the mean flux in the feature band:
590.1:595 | 0.181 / 29.6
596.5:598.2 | 0.051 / 29.7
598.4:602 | 0.079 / 29.8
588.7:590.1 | 0.254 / 25.2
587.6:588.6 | 0.064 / 28.9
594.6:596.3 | 0.018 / 30.3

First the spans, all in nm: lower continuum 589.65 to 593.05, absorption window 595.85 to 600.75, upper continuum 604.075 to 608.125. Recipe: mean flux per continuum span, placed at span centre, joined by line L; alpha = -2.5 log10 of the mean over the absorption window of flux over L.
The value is -0.03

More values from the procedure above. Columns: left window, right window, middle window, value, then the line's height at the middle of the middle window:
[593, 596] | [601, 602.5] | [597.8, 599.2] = -0.056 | 29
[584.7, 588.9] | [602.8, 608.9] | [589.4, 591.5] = 0.062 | 29.6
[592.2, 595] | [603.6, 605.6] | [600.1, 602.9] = 0.048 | 30.4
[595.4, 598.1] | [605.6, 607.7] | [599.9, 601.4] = -0.001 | 30.1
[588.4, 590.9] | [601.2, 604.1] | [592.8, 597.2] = -0.087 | 27.8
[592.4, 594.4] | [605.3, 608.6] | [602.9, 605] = -0.023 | 30.2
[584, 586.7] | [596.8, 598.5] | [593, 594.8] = 0.007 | 30.3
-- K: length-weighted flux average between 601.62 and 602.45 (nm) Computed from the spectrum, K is 27.7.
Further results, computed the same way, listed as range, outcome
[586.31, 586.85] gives 31.3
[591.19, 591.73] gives 29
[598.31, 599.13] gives 30.7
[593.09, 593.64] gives 29.7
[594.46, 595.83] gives 30.7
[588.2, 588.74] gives 27.5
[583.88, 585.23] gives 32.5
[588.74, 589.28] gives 24.4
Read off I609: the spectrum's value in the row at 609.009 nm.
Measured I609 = 30.05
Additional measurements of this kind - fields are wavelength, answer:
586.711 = 31.66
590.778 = 29.96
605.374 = 26.62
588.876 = 22.82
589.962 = 26.32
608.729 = 30.04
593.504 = 28.59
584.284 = 33.62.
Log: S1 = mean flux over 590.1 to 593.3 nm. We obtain 29.3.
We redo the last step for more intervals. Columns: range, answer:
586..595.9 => 29.1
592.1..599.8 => 30.1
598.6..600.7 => 30.5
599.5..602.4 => 29.3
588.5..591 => 26.9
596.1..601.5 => 30.2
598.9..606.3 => 30.3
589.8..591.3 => 28.7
